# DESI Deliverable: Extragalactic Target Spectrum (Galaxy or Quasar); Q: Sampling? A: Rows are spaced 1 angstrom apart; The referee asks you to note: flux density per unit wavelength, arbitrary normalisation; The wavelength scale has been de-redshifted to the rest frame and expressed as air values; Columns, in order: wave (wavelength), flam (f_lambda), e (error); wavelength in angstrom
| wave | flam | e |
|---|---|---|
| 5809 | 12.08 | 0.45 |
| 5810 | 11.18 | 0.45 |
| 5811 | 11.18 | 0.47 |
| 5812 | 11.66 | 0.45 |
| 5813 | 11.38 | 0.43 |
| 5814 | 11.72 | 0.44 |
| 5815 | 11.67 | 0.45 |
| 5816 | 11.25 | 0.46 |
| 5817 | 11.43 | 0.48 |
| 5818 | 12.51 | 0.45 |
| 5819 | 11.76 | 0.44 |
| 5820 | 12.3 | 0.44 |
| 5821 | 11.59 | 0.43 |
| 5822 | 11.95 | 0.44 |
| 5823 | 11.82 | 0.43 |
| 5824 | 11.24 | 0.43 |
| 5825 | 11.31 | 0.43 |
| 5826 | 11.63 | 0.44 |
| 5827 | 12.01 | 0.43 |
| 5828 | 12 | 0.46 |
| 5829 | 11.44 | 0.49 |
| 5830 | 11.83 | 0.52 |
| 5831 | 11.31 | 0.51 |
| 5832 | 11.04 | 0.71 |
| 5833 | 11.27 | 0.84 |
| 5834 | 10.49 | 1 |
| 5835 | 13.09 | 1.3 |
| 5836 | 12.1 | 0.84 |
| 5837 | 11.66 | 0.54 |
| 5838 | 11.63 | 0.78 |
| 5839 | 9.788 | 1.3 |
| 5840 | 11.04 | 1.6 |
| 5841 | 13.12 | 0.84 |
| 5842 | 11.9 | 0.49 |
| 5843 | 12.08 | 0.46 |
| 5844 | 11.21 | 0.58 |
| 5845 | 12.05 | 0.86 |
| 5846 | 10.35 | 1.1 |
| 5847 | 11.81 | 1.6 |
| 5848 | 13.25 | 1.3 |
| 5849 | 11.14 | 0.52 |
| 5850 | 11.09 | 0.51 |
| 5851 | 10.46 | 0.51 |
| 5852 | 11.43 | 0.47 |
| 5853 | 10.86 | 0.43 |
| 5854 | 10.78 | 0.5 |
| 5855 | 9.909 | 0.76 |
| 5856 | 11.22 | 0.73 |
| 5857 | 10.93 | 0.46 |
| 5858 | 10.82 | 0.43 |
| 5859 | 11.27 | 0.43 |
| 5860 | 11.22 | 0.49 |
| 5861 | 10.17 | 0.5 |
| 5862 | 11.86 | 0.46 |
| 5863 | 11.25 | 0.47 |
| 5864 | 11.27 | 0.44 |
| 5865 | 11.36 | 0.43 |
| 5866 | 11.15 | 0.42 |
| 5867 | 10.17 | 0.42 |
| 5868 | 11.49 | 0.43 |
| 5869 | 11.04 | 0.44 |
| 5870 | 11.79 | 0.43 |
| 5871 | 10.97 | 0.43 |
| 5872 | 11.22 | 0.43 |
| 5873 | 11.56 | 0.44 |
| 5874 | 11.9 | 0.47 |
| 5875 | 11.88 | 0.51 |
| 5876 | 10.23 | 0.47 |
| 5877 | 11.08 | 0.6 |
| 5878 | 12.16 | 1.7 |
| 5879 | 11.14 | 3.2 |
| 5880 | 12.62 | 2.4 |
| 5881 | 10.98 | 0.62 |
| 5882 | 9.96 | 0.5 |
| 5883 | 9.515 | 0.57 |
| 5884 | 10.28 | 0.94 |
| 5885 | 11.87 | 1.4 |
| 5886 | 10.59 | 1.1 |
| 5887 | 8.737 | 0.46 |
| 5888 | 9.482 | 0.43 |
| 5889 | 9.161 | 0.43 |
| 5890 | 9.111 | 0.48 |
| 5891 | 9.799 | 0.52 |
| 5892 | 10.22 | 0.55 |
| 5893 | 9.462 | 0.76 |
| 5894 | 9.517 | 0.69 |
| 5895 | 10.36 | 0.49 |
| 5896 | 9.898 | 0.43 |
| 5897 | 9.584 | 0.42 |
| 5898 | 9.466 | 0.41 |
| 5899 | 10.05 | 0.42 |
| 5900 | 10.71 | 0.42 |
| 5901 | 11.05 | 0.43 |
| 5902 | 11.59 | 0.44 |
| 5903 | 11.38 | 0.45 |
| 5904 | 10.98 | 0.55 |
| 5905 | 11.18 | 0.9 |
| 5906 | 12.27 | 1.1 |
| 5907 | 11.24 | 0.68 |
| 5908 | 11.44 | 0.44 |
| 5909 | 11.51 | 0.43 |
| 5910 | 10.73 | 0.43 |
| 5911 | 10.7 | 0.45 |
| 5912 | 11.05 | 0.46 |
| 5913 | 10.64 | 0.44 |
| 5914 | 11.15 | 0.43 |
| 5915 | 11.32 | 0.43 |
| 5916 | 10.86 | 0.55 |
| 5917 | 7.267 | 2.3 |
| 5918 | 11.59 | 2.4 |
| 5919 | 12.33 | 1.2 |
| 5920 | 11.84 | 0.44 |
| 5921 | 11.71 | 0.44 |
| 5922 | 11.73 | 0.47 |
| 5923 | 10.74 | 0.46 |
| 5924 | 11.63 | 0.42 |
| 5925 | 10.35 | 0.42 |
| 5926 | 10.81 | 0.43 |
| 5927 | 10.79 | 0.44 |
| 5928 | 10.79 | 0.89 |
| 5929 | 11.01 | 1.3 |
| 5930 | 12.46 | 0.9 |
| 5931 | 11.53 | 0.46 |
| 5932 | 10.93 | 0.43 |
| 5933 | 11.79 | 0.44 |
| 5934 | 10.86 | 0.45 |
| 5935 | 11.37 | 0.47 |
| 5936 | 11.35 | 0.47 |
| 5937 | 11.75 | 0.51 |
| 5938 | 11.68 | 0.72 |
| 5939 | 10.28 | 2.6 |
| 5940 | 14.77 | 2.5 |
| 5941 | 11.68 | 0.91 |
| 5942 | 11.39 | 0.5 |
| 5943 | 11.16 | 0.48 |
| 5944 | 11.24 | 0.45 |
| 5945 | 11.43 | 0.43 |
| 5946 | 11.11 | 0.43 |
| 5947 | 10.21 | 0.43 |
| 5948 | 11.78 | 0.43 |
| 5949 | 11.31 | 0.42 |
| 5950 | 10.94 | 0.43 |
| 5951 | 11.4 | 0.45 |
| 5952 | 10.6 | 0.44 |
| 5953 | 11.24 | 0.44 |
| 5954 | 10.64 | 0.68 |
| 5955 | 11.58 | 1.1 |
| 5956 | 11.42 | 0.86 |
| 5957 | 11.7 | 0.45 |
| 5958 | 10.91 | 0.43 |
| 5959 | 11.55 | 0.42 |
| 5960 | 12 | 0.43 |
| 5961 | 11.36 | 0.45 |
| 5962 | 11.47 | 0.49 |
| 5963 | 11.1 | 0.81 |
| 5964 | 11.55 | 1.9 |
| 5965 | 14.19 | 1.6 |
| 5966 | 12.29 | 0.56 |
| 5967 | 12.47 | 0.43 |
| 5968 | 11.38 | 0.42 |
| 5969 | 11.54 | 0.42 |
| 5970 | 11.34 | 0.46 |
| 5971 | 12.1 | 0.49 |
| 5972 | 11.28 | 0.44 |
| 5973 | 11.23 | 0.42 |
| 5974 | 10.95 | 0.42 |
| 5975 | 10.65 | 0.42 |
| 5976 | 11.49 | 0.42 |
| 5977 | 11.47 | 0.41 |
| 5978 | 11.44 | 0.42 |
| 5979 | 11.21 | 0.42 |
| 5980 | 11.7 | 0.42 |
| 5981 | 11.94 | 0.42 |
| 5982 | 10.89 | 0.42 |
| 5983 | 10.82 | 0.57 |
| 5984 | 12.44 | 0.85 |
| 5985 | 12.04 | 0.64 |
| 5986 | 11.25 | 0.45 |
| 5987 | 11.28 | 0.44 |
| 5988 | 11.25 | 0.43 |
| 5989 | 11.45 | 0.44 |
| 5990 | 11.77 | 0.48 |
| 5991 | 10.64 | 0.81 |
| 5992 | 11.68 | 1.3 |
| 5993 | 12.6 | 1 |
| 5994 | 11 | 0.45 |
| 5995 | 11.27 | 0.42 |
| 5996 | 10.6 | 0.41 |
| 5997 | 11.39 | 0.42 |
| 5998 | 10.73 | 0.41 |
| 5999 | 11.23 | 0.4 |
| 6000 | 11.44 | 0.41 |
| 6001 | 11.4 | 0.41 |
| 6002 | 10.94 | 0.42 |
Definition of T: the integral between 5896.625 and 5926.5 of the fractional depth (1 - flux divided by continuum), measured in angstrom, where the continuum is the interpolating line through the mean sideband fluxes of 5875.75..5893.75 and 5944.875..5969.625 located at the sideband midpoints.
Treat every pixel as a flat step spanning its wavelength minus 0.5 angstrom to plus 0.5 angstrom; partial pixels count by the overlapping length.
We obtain -0.6 angstrom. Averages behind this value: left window 10.3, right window 11.5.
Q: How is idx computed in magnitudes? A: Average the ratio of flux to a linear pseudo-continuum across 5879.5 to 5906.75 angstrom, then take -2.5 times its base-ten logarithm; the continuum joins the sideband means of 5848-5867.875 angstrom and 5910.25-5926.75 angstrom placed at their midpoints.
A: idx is 0.06 mag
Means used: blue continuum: 11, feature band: 10.4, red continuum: 11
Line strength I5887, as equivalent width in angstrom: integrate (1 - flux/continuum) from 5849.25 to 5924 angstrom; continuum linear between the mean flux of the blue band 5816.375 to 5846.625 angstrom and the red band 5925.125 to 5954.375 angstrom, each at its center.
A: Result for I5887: 4.1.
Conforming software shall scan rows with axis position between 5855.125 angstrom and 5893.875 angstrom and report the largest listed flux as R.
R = 12.62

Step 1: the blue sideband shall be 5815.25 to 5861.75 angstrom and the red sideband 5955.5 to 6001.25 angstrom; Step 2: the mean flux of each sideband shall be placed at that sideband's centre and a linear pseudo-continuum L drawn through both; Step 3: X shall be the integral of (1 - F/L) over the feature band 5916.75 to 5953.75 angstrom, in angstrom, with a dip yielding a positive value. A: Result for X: 0.6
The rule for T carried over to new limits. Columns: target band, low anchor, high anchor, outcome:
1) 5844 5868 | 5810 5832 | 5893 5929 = 0.4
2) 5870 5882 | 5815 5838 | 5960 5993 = 0.3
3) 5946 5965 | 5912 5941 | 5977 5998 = 0.0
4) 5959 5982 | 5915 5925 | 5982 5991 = -0.5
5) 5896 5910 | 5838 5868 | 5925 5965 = 0.5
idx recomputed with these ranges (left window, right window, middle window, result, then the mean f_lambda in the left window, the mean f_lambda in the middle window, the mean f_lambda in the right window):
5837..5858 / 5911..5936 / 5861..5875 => 0.00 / 11.3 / 11.3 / 11.1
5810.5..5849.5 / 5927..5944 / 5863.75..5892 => 0.08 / 11.6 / 10.8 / 11.5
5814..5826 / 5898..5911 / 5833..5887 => 0.02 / 11.7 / 11.2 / 11.1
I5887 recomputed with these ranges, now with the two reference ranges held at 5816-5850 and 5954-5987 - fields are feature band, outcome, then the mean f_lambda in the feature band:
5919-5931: 0.3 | 11.3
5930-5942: -0.1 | 11.7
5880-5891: 1.5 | 10.1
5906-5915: 0.4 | 11.1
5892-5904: 1.4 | 10.3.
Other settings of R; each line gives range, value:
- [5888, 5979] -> 14.77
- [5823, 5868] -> 13.25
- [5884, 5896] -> 11.87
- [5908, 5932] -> 12.46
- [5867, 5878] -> 12.16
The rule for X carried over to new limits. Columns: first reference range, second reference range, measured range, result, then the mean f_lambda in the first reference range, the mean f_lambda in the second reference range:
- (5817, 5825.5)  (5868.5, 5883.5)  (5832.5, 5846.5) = 0.0 angstrom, 11.8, 11.2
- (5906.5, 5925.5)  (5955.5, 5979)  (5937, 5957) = 0.0 angstrom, 11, 11.6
